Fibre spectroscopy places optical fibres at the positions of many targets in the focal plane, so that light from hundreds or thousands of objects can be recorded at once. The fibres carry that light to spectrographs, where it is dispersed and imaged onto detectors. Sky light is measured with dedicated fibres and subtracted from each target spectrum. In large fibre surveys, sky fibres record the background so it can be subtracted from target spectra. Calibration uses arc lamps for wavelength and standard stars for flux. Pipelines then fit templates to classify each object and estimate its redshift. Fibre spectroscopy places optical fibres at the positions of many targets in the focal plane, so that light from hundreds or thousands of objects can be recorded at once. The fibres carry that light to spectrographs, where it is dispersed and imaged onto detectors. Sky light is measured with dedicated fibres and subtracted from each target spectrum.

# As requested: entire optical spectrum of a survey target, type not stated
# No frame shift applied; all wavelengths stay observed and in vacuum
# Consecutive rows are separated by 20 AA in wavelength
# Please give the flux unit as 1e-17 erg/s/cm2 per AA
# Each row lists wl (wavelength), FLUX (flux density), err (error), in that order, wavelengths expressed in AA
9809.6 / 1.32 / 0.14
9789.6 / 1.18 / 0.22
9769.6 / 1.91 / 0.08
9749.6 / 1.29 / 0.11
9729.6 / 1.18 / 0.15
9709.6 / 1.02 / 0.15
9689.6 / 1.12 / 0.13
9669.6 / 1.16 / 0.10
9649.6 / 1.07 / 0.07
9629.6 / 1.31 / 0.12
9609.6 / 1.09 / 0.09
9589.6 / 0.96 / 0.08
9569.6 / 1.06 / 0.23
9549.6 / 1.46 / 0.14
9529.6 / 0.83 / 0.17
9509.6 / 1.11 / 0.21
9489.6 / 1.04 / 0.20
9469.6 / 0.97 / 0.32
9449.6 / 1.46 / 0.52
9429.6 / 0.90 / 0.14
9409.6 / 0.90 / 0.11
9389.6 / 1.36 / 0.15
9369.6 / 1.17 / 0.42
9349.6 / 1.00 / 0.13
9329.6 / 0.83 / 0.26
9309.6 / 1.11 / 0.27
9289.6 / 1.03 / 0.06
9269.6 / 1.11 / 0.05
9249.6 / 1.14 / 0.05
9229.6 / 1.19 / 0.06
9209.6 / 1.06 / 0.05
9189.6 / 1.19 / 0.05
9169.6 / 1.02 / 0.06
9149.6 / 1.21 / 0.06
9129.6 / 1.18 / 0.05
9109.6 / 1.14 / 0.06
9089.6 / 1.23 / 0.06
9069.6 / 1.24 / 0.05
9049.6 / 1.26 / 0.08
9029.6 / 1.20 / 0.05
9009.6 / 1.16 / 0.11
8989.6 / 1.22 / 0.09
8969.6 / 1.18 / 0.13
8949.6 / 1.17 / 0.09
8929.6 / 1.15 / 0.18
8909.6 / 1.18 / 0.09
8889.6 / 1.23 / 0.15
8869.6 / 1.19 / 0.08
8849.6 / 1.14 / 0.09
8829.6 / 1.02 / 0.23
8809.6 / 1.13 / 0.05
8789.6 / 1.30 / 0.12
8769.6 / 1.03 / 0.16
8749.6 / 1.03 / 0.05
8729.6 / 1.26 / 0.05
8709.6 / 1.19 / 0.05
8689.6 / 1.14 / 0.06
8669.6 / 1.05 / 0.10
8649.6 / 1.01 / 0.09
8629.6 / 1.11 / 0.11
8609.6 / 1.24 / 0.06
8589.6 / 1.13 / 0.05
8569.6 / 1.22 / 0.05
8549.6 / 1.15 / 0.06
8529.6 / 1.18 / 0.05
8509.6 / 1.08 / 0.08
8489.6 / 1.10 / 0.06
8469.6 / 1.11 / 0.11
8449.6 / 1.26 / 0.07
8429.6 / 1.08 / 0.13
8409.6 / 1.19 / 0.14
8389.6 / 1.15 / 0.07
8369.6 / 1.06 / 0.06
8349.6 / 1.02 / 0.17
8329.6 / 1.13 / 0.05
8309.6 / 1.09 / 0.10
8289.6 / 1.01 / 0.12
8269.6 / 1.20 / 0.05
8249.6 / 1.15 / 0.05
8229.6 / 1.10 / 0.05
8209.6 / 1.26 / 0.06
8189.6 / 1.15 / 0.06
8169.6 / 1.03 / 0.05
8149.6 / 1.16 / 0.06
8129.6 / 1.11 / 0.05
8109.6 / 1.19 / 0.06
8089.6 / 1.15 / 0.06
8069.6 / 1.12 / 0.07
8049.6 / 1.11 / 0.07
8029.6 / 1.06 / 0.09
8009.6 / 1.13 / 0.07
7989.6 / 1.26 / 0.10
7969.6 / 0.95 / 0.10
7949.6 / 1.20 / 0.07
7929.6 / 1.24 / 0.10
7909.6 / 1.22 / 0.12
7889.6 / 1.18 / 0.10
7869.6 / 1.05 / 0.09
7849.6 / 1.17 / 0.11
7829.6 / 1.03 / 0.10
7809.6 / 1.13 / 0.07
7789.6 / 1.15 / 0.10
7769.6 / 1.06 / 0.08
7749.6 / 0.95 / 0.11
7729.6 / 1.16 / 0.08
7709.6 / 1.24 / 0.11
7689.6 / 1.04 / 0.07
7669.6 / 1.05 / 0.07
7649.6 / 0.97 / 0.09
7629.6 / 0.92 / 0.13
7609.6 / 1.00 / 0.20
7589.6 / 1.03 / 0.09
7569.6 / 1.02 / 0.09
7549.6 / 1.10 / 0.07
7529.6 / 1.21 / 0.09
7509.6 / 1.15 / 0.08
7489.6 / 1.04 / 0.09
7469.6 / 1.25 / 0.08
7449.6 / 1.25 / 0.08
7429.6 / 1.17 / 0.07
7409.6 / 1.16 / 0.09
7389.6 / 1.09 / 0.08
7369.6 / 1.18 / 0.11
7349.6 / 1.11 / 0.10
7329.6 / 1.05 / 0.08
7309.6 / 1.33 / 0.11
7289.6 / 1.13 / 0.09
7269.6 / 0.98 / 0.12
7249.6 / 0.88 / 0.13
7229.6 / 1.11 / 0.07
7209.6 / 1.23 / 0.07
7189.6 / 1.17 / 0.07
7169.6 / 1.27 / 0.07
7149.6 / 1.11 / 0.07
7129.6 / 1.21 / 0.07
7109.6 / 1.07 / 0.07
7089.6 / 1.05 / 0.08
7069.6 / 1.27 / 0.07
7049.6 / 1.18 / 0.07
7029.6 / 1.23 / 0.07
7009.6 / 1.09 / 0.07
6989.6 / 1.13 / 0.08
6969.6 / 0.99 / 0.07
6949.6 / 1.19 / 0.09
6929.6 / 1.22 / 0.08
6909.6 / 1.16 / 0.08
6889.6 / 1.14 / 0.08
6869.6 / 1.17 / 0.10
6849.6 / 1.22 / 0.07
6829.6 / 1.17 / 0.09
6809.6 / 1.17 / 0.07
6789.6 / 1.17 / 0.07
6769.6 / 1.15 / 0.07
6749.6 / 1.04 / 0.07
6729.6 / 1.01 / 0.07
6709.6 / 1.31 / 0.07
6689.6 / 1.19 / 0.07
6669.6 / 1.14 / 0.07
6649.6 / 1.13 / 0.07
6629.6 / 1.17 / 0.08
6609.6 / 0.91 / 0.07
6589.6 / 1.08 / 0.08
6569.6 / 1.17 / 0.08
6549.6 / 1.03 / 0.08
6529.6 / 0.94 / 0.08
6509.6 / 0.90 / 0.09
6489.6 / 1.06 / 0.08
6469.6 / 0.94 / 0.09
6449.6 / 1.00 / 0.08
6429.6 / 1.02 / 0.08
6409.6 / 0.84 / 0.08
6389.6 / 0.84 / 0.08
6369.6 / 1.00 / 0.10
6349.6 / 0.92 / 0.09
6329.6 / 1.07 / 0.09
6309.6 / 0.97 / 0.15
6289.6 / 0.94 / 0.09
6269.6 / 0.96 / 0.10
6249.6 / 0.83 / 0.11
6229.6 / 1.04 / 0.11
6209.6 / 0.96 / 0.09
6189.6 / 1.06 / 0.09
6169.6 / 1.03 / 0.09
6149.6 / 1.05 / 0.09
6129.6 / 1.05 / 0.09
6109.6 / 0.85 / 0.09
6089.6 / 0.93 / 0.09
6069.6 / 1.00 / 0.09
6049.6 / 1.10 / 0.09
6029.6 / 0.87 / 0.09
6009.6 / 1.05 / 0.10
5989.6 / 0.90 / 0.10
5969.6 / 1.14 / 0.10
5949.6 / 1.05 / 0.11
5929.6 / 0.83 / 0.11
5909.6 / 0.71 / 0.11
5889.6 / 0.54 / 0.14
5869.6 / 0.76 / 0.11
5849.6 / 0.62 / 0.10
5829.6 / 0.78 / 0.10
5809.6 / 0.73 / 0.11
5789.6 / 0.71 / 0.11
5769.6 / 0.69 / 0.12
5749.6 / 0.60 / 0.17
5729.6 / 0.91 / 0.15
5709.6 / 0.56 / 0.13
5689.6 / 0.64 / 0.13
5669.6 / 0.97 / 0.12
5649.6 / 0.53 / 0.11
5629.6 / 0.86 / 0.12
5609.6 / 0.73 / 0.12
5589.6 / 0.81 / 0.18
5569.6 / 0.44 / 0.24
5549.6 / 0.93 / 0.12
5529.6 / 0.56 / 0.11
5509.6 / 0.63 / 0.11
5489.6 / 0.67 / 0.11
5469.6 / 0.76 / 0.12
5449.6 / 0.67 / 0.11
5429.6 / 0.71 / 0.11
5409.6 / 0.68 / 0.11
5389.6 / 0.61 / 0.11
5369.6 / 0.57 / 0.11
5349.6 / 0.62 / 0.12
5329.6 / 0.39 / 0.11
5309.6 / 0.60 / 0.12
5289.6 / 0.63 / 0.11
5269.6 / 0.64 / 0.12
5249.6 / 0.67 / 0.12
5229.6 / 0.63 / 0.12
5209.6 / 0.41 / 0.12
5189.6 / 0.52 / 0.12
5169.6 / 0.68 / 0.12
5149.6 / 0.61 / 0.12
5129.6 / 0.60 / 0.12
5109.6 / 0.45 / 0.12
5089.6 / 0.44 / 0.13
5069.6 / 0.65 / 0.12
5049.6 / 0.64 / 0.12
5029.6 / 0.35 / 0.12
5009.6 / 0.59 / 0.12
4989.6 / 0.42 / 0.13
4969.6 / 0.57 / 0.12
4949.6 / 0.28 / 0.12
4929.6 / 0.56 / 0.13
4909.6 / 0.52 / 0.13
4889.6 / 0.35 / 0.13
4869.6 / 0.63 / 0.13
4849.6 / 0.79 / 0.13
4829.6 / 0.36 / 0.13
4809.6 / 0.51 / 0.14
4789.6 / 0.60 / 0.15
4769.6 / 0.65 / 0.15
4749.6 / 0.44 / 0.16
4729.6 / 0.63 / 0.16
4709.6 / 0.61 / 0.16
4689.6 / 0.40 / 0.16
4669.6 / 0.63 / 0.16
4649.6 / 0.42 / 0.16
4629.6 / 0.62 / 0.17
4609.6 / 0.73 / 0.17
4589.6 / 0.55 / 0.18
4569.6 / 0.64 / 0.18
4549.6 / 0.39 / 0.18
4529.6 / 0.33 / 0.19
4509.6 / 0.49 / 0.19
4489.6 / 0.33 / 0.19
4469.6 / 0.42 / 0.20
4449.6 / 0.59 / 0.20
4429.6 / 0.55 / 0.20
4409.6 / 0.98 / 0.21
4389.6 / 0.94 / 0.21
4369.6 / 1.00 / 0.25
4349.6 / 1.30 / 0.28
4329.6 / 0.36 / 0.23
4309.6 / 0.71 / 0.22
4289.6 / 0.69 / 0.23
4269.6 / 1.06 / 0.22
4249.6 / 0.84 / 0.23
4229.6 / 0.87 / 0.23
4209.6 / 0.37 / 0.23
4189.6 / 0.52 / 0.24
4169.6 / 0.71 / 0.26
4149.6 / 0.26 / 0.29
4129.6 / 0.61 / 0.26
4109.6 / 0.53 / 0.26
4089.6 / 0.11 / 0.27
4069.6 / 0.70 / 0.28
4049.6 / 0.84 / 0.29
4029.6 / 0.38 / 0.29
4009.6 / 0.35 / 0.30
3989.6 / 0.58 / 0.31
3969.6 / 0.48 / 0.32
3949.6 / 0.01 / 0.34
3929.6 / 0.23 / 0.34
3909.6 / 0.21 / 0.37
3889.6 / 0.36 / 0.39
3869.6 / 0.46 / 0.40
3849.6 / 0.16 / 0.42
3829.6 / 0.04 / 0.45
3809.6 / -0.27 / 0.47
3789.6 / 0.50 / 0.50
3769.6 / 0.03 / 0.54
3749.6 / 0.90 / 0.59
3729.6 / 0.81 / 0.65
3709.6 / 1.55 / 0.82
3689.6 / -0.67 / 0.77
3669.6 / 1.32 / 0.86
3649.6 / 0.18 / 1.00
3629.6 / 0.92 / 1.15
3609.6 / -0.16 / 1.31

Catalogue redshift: 0.487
